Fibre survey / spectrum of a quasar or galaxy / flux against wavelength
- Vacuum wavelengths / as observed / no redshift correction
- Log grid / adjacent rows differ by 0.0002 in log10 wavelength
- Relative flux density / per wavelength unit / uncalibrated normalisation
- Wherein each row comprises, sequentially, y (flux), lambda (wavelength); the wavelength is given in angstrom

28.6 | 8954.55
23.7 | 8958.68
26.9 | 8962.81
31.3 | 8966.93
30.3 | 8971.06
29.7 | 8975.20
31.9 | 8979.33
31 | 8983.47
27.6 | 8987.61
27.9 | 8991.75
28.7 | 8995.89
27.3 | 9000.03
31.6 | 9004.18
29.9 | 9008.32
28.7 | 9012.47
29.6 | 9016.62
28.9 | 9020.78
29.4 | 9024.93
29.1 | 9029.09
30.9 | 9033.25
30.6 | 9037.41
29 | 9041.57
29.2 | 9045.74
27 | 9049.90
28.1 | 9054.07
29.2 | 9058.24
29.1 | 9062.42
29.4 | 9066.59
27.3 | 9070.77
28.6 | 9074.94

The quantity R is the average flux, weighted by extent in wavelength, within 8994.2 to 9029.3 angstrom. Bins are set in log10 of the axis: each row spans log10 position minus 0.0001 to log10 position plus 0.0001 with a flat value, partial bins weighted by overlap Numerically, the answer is 29.3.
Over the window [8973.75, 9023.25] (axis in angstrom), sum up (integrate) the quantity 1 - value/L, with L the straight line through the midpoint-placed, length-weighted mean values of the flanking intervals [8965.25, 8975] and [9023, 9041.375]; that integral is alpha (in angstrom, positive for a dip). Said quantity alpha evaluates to 1.4 angstrom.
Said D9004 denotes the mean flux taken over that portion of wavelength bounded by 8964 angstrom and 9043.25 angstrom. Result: 29.6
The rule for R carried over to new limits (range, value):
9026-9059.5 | 29.1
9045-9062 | 28.4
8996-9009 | 29.4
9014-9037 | 29.6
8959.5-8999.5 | 29.2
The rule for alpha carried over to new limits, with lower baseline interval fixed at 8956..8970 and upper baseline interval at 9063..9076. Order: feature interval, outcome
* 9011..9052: -1.55 angstrom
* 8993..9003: -0.15 angstrom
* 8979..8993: -0.83 angstrom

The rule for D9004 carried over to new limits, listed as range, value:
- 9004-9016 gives 29.8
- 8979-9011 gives 29.3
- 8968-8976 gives 30.2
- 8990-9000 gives 28.1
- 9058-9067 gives 29.2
